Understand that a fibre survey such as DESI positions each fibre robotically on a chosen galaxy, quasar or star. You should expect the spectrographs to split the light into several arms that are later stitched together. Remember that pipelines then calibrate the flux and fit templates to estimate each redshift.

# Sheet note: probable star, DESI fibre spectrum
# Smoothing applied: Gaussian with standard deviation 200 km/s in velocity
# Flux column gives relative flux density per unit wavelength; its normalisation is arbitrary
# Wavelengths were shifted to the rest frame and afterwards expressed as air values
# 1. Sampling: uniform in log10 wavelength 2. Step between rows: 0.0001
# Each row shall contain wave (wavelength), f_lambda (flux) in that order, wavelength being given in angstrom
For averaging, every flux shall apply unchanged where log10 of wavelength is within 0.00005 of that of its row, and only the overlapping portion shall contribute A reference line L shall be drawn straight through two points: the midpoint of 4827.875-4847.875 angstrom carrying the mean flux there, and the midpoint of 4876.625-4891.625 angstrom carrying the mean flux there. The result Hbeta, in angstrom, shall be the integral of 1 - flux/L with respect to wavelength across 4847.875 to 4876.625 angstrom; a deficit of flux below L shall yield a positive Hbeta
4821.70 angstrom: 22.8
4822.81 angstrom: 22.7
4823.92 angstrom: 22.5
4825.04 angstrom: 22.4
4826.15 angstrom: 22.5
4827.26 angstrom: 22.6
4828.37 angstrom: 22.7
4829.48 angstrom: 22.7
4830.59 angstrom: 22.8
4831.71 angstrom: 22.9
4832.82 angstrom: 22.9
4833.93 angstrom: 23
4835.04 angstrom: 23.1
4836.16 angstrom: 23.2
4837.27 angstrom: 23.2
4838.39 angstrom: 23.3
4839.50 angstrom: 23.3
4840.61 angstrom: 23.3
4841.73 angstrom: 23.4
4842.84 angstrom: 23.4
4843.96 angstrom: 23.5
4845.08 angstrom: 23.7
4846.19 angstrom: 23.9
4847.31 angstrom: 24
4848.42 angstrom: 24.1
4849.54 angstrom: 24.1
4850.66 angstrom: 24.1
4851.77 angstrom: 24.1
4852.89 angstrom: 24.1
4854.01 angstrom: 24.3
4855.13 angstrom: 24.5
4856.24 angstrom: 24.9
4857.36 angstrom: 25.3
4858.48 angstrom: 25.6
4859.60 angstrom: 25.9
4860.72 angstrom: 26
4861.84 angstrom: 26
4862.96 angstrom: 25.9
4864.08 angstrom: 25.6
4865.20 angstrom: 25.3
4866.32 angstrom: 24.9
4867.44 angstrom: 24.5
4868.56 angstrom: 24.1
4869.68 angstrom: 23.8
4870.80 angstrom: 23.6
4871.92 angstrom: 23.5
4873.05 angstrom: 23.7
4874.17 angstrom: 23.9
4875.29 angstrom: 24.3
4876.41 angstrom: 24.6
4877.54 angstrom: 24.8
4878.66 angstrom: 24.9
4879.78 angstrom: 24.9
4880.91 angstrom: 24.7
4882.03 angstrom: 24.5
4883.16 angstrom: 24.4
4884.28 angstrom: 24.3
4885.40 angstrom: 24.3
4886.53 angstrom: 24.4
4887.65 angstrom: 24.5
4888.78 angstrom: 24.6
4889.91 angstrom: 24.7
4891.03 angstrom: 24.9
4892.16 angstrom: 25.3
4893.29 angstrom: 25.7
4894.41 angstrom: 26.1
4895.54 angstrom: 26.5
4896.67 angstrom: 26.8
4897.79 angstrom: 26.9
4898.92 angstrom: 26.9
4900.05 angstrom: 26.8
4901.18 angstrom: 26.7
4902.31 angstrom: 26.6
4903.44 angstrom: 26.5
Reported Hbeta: -0.8 angstrom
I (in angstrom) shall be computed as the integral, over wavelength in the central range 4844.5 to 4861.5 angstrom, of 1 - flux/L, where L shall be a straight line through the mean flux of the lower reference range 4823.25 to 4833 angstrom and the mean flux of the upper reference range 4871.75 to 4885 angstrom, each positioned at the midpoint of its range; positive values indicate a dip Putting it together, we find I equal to -0.8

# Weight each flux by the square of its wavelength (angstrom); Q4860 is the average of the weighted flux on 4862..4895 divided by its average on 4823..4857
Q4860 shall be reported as 1.1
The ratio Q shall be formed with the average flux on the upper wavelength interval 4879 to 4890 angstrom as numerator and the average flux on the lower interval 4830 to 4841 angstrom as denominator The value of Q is 1.06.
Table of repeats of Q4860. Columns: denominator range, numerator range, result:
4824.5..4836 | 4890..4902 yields 1.18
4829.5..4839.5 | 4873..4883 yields 1.08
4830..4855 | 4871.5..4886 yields 1.05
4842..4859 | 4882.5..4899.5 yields 1.06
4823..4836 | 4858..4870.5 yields 1.12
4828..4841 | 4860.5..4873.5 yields 1.09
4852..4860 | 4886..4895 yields 1.02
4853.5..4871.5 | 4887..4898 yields 1.03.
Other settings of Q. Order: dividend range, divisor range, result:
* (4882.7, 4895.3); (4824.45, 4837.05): 1.09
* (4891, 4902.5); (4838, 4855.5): 1.11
